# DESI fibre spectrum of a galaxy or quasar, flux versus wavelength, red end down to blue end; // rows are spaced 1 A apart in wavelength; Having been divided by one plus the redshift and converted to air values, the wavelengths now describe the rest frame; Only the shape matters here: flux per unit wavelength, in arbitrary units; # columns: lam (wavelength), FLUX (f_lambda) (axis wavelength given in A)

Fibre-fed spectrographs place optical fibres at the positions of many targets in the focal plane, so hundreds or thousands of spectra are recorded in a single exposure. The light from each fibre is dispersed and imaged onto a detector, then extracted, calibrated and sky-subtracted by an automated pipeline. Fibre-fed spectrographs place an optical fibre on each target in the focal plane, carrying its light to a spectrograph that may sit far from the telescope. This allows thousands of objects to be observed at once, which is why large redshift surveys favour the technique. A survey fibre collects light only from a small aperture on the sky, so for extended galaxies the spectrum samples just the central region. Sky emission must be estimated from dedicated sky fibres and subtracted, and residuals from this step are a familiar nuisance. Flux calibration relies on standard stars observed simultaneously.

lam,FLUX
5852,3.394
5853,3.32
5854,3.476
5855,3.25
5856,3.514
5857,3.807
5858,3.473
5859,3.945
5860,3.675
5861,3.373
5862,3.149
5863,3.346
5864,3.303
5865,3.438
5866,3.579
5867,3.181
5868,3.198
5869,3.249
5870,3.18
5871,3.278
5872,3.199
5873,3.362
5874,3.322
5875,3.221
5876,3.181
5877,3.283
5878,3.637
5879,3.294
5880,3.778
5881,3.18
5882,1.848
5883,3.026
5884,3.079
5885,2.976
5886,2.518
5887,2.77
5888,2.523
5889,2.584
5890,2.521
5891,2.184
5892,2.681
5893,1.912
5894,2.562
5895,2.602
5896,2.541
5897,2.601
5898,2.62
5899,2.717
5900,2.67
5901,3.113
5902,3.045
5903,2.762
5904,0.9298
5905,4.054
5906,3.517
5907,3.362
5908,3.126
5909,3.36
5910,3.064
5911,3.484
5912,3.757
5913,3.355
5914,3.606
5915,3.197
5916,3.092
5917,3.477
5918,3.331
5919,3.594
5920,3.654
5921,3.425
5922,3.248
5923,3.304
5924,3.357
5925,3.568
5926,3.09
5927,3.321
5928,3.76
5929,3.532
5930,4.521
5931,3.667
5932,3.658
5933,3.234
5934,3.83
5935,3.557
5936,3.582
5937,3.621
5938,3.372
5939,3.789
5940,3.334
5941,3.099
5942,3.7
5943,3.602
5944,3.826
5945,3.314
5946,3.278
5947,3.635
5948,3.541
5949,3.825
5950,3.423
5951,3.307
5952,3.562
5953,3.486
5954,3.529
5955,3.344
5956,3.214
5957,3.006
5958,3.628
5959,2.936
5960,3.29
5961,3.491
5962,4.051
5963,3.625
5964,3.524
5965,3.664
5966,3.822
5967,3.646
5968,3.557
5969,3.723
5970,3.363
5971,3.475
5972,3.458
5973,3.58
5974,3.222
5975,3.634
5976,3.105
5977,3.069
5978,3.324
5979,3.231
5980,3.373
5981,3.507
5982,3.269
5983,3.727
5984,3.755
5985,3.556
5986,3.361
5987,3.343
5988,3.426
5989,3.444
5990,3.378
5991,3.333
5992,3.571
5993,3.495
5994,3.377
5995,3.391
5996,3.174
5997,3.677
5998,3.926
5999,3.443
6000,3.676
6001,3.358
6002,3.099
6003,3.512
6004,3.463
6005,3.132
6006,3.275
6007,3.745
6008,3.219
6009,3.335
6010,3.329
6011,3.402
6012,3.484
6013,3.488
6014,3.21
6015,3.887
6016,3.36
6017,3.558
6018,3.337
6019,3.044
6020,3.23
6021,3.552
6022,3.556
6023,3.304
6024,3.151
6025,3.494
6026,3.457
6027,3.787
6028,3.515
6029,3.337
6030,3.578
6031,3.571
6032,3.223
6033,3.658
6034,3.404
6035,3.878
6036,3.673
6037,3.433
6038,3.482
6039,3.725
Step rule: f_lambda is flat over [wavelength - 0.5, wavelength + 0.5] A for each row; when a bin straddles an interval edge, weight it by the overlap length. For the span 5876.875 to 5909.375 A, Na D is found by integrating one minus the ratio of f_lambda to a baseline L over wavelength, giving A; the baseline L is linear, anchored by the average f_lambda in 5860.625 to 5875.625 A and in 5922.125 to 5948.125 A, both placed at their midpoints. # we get 5.38 A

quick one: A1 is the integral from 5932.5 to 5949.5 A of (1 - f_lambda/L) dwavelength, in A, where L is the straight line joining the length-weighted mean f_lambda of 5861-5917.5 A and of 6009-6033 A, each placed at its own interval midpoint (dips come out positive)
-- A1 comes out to -1.86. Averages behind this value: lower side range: 3.03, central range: 3.54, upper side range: 3.43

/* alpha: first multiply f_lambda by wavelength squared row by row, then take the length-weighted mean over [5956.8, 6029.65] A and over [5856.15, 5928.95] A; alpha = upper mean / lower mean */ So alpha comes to 1.1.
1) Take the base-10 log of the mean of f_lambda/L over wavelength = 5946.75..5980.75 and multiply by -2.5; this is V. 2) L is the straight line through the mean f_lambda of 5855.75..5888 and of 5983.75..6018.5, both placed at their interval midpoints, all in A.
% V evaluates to -0.02 mag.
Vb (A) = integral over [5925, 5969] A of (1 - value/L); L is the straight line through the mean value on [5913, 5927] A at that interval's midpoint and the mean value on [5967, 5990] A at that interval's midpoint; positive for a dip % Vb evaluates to -1.7 A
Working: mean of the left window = 3.38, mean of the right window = 3.44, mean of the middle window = 3.53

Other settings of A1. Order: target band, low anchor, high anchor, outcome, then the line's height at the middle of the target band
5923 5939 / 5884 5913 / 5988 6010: -2.97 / 3.02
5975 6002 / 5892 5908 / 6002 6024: -1.52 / 3.25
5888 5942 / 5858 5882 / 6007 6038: 2.95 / 3.37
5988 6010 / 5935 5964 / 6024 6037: 0.52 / 3.51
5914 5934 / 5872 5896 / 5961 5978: -1.95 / 3.18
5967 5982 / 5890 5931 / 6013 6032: -0.46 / 3.3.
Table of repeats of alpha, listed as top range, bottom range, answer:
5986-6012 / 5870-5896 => 1.23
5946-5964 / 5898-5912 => 1.16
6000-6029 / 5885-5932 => 1.14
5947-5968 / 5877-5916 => 1.23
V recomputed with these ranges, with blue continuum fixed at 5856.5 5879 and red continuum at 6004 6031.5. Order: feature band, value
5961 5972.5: -0.07 mag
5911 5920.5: -0.02 mag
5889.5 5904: 0.31 mag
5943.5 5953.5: -0.04 mag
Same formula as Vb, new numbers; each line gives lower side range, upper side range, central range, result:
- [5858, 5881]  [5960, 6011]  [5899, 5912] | 1.3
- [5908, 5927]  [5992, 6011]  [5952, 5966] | -0.2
